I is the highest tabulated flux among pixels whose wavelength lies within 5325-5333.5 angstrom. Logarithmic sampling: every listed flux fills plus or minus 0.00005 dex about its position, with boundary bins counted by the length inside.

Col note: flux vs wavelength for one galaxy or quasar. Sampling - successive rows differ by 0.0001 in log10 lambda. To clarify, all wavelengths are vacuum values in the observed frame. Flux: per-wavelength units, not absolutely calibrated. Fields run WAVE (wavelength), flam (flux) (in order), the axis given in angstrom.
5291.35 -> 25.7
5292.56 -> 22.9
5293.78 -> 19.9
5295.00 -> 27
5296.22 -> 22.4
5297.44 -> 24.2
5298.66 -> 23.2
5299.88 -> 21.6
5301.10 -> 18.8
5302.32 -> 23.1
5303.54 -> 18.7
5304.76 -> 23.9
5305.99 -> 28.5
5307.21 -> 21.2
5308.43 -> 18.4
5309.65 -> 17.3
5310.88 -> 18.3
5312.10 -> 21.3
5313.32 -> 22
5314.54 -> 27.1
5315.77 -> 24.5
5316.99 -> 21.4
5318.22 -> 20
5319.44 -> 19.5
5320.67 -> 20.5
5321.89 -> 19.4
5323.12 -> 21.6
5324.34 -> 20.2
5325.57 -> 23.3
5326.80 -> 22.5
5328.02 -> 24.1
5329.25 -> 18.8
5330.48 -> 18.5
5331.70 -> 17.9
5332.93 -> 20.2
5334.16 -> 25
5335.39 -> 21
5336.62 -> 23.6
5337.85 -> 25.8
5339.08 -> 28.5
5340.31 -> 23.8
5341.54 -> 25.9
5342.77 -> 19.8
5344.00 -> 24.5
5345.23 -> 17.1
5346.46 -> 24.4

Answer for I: 24.1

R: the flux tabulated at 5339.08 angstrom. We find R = 28.5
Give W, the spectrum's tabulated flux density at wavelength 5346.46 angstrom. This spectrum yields 24.4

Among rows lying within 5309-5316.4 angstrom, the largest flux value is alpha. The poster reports 27.1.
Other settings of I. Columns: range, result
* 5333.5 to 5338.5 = 25.8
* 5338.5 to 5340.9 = 28.5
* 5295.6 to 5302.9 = 24.2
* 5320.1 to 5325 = 21.6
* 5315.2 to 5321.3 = 24.5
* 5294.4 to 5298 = 27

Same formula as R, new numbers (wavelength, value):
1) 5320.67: 20.5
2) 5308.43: 18.4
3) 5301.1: 18.8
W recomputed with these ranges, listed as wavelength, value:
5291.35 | 25.7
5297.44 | 24.2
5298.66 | 23.2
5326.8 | 22.5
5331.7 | 17.9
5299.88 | 21.6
